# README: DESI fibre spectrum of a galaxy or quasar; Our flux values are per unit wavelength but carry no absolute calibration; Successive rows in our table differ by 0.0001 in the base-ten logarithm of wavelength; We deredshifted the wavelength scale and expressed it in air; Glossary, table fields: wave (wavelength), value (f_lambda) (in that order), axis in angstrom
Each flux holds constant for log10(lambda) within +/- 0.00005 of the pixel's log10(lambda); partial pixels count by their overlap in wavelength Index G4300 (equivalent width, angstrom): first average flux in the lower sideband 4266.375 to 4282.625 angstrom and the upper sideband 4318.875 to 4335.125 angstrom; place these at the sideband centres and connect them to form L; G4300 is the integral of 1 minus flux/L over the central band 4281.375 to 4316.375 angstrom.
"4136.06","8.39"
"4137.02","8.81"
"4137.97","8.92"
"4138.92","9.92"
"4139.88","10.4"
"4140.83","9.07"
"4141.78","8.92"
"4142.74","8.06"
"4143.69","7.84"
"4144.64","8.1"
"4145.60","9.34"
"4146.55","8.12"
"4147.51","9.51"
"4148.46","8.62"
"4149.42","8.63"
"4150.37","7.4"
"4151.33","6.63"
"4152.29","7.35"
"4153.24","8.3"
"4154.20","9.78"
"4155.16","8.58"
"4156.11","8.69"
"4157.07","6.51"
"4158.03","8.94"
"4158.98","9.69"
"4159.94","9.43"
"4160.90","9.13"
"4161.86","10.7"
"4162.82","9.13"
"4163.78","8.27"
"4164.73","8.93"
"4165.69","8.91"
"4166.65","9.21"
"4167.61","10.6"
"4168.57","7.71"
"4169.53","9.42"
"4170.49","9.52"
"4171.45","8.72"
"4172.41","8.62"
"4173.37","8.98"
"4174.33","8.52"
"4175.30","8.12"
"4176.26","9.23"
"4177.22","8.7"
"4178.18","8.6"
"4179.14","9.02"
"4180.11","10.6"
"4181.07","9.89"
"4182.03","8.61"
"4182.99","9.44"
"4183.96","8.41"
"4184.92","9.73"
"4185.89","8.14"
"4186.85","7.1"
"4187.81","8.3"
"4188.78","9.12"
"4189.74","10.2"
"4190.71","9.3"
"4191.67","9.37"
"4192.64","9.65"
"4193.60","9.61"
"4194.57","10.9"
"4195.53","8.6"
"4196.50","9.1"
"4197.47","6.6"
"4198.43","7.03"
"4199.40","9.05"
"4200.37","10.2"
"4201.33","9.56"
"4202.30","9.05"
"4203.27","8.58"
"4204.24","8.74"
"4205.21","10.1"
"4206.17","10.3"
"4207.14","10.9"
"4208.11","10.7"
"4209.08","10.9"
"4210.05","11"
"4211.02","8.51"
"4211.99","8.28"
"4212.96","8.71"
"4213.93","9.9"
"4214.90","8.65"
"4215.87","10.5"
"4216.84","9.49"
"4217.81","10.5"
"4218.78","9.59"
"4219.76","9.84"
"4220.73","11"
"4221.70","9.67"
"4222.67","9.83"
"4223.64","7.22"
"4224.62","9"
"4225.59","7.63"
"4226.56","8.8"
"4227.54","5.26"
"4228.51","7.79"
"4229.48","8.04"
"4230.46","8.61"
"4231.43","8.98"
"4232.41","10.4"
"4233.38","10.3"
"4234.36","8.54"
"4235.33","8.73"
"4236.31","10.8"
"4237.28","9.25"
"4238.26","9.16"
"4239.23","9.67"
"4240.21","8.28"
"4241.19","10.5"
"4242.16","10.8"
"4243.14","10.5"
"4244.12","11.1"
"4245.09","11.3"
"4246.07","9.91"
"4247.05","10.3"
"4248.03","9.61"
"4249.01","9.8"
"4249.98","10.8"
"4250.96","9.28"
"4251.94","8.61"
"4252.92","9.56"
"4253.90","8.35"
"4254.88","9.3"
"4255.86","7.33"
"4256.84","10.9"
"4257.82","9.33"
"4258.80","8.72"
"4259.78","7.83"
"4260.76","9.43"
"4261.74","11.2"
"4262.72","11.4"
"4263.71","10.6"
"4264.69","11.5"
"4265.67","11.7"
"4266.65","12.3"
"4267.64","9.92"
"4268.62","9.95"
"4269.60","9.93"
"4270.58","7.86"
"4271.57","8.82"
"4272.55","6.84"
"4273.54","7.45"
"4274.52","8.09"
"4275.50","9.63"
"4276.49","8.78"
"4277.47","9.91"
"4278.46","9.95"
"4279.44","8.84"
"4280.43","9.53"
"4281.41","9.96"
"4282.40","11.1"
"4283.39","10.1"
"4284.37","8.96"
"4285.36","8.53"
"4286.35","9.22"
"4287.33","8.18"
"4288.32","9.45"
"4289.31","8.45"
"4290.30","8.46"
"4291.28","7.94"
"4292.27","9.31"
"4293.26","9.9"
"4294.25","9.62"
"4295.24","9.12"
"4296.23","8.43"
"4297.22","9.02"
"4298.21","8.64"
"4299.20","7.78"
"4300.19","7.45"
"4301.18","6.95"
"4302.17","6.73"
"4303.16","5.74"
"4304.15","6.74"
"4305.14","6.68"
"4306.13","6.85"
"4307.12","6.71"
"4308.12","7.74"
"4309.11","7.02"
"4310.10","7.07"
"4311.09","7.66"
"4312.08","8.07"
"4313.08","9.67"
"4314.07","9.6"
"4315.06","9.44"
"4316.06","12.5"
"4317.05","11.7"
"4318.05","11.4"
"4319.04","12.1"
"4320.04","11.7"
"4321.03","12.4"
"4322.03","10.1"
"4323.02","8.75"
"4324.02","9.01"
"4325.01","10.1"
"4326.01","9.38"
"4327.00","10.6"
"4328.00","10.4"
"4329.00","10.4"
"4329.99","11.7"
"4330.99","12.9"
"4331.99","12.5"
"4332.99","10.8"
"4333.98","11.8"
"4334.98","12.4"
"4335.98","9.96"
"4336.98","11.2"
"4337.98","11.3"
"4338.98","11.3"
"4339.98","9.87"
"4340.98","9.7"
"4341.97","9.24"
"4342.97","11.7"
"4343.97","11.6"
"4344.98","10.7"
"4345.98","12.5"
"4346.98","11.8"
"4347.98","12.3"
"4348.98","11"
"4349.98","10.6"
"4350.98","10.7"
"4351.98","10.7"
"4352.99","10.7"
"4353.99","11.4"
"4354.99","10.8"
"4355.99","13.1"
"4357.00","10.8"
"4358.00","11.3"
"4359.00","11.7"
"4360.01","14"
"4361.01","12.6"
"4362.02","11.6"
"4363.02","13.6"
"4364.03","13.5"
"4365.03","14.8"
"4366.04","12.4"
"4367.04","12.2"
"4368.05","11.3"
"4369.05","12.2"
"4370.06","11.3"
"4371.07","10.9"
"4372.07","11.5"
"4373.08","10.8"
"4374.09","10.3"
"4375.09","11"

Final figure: 5.6 angstrom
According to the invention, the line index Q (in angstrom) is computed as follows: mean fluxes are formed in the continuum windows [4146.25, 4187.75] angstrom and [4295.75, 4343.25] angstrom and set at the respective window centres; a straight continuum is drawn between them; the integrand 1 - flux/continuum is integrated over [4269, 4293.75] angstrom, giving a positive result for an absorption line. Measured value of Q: 1.0 angstrom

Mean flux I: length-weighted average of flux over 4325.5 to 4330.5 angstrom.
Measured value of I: 10.5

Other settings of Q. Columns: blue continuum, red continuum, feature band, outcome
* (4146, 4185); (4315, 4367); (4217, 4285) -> 4.0 angstrom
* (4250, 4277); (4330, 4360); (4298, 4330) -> 4.8 angstrom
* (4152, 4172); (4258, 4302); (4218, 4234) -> 0.3 angstrom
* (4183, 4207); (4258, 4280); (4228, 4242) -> 0.1 angstrom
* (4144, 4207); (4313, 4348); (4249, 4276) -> 1.5 angstrom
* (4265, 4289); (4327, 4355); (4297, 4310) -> 3.7 angstrom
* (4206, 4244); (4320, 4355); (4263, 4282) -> 0.9 angstrom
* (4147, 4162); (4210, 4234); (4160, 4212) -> -2.3 angstrom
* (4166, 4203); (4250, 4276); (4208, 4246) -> -0.7 angstrom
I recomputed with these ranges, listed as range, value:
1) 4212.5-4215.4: 9.1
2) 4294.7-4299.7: 8.6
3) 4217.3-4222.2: 10.1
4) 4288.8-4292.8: 8.55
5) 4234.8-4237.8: 9.58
